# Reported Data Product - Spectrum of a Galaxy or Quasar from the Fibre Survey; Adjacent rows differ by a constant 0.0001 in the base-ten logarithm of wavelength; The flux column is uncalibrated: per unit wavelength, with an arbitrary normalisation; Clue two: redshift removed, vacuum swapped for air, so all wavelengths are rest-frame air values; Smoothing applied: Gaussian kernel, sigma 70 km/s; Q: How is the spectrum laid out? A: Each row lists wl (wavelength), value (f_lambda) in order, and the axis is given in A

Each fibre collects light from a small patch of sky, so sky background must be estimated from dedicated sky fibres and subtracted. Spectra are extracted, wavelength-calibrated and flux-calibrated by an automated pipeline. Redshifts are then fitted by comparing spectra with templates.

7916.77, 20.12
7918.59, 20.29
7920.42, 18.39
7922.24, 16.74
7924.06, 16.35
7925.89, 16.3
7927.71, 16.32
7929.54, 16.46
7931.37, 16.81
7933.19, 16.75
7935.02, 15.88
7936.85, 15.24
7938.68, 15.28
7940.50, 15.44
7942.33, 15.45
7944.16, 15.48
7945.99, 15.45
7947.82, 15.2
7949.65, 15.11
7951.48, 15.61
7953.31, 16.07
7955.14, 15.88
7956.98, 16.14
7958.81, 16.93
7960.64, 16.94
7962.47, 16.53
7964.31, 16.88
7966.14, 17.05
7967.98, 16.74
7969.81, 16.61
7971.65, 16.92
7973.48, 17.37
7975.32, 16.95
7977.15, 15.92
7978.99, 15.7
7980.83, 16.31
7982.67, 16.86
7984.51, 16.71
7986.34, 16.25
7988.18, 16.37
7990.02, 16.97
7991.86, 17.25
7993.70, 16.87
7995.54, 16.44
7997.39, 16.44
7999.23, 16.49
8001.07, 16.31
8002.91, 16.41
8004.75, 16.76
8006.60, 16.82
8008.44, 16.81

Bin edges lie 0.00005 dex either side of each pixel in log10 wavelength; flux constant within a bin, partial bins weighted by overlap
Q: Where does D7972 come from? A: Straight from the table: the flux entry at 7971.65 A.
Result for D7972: 16.92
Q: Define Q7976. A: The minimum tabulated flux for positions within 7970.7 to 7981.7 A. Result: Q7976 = 15.7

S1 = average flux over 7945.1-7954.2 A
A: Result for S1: 15.5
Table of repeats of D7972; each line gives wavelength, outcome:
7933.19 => 16.75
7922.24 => 16.74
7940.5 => 15.44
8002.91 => 16.41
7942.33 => 15.45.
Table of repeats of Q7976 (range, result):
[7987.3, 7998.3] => 16.37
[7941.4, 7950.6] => 15.11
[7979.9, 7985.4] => 16.31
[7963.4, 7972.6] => 16.61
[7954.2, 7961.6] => 15.88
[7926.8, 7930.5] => 16.32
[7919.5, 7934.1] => 16.3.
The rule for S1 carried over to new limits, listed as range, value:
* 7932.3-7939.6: 15.8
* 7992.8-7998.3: 16.6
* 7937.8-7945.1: 15.4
